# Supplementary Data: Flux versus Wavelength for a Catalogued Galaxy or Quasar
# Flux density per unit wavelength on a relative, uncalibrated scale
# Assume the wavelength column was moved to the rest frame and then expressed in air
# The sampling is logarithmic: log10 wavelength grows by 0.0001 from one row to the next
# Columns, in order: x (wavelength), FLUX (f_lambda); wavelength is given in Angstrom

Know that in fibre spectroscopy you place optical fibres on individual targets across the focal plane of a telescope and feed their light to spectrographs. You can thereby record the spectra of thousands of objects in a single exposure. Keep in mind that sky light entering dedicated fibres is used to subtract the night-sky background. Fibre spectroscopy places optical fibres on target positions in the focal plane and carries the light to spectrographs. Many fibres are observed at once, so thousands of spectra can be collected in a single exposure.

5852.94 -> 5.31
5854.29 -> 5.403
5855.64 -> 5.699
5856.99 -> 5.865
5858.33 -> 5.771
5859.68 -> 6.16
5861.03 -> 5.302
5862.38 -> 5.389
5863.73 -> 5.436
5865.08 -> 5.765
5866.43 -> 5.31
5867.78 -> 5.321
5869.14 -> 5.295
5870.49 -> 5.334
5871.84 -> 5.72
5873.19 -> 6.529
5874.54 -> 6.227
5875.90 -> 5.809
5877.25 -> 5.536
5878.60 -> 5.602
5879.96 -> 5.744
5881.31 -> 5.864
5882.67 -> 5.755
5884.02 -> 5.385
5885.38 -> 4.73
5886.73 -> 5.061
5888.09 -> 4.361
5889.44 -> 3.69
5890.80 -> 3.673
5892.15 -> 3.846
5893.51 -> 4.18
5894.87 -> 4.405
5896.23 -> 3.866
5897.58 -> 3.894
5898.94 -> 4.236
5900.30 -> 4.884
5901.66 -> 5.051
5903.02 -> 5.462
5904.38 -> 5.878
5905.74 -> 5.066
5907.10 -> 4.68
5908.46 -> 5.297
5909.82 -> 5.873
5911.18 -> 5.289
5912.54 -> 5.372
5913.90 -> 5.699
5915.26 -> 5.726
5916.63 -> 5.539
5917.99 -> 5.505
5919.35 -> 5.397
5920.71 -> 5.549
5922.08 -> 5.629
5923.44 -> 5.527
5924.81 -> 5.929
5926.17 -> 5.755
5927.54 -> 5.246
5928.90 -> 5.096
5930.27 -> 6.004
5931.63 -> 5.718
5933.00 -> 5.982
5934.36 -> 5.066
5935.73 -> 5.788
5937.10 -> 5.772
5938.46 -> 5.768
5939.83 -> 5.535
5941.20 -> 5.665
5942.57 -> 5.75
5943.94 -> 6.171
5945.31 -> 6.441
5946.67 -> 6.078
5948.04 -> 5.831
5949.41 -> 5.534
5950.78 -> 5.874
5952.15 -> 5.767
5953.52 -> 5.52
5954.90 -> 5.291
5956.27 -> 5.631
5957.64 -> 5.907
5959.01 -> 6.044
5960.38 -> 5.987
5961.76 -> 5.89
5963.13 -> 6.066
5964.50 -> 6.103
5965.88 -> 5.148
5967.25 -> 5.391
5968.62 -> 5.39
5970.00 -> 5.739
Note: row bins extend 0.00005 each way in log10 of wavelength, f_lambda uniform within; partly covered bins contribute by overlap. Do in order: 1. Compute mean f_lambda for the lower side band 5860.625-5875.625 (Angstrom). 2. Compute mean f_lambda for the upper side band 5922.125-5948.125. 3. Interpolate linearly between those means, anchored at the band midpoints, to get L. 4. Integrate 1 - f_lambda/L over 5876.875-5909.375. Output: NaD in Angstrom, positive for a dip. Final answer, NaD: 4.7 Angstrom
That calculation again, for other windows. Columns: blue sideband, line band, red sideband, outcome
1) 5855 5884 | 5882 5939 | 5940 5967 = 5.9 Angstrom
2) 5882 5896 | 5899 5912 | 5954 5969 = -1.3 Angstrom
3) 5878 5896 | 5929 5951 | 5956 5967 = -1.0 Angstrom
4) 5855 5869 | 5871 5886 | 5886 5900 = -2.8 Angstrom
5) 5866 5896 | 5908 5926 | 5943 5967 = -0.3 Angstrom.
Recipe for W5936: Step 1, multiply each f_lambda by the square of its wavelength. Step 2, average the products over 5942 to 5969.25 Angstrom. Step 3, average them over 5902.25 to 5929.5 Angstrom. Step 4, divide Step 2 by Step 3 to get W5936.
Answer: 1.07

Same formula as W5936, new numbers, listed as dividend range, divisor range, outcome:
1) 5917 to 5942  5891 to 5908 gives 1.23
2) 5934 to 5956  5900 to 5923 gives 1.07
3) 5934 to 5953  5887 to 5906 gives 1.32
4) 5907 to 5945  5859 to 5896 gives 1.09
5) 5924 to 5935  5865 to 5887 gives 1.02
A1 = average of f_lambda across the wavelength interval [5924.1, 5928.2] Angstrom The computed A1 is 5.64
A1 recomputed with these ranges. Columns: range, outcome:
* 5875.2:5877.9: 5.67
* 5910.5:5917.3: 5.52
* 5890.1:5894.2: 3.9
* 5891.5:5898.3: 4.04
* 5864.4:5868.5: 5.45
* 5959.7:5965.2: 6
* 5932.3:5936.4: 5.61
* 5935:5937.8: 5.77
